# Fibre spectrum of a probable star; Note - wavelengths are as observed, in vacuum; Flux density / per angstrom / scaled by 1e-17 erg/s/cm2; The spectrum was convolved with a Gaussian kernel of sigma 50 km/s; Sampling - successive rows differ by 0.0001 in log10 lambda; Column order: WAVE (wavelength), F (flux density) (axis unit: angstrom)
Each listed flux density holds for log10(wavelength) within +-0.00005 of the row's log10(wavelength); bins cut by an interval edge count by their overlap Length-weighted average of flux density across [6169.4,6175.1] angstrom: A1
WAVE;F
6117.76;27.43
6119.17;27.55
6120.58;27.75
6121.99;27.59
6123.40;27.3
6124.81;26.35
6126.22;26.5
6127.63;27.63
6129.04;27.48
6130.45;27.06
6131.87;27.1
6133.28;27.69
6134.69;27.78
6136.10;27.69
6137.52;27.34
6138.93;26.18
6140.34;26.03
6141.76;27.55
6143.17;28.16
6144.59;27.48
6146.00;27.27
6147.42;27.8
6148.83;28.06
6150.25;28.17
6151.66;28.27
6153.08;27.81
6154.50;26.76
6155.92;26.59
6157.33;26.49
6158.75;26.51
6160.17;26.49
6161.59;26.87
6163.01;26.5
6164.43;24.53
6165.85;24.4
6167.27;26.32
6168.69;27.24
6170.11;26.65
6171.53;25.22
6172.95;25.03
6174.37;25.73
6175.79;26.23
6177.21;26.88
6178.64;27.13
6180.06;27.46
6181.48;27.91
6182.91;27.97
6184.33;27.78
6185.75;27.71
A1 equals 25.7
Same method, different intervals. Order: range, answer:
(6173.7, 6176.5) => 26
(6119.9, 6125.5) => 27.2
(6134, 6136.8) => 27.8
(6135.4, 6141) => 26.8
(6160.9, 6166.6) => 25.6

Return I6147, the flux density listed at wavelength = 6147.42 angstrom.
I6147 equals 27.8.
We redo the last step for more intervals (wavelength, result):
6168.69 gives 27.24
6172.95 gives 25.03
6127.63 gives 27.63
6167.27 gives 26.32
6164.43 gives 24.53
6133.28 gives 27.69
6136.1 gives 27.69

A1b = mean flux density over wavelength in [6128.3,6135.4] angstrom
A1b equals 27.4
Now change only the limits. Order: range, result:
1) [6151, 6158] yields 27.2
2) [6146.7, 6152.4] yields 28.1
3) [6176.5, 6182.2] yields 27.3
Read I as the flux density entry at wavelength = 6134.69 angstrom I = 27.78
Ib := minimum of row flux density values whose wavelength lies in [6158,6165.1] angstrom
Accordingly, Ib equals 24.53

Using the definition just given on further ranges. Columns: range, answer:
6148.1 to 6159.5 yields 26.49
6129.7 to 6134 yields 27.06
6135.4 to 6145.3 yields 26.03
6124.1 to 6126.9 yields 26.35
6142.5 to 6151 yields 27.27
